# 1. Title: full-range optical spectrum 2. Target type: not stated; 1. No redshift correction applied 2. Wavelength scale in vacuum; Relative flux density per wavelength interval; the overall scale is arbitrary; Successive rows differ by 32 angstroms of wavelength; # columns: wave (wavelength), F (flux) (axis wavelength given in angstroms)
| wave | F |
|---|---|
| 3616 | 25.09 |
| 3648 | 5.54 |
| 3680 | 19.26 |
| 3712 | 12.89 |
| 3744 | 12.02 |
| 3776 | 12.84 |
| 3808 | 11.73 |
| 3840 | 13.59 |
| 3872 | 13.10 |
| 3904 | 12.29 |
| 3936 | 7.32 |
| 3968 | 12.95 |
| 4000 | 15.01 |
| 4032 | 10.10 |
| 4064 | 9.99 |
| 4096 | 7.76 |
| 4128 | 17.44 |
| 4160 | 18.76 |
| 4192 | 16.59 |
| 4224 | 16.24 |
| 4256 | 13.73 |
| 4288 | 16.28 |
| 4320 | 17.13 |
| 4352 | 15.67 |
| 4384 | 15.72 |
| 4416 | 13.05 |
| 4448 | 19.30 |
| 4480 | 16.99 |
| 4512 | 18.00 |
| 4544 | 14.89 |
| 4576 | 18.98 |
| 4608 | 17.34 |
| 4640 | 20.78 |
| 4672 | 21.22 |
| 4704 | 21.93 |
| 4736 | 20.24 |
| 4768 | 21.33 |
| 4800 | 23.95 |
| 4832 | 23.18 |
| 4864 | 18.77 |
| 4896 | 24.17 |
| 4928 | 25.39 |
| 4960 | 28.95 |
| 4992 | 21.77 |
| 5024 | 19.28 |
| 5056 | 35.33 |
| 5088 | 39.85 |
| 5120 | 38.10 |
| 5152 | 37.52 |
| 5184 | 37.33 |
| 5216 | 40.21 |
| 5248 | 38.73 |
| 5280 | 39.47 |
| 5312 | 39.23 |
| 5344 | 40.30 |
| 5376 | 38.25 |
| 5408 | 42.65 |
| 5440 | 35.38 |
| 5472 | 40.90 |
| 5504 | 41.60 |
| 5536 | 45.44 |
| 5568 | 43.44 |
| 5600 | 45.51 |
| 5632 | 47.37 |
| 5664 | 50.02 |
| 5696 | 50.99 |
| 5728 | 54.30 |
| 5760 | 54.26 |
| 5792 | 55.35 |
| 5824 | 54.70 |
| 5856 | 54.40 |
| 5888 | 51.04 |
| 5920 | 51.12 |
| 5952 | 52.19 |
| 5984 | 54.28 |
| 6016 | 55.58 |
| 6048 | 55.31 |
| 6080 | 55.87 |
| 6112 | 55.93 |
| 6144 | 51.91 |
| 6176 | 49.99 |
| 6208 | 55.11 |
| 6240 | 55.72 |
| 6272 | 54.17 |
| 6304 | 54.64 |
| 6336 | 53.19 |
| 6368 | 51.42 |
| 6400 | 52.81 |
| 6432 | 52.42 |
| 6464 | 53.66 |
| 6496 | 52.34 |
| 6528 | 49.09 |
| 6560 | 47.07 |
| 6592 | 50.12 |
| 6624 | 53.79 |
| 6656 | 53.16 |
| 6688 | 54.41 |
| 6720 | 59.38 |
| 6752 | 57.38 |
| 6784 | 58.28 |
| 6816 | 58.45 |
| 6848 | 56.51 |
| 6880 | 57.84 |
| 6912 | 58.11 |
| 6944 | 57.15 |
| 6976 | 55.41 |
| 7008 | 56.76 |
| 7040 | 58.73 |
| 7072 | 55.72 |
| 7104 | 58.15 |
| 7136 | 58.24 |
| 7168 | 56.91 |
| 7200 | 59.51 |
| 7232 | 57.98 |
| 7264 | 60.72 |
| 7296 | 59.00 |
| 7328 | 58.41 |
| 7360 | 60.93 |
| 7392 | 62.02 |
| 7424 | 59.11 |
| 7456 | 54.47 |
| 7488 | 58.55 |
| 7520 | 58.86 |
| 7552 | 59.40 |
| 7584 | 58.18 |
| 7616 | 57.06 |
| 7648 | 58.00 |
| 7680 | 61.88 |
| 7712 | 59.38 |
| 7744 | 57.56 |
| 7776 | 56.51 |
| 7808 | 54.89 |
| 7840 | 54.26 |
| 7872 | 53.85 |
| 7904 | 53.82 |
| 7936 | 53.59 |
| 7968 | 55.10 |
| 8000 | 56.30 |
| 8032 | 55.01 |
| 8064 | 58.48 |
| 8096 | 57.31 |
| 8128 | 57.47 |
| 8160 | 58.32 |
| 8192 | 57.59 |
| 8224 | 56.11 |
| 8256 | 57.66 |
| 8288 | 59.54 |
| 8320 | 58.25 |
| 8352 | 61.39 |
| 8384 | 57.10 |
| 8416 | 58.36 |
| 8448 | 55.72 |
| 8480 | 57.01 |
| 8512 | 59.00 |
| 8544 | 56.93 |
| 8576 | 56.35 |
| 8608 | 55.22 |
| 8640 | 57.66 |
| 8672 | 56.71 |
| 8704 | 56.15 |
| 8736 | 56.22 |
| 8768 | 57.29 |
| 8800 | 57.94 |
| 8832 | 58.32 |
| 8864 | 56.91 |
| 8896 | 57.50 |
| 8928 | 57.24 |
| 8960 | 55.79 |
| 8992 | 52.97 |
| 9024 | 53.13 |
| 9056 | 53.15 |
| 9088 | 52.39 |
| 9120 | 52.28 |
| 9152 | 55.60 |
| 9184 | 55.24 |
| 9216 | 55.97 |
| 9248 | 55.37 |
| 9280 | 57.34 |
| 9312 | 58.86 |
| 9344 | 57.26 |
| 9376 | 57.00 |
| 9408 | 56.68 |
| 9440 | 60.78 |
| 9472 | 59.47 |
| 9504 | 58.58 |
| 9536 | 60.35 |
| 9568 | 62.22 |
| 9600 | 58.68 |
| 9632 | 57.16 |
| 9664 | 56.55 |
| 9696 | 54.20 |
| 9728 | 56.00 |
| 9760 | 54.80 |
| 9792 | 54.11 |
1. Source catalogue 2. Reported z 0.266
